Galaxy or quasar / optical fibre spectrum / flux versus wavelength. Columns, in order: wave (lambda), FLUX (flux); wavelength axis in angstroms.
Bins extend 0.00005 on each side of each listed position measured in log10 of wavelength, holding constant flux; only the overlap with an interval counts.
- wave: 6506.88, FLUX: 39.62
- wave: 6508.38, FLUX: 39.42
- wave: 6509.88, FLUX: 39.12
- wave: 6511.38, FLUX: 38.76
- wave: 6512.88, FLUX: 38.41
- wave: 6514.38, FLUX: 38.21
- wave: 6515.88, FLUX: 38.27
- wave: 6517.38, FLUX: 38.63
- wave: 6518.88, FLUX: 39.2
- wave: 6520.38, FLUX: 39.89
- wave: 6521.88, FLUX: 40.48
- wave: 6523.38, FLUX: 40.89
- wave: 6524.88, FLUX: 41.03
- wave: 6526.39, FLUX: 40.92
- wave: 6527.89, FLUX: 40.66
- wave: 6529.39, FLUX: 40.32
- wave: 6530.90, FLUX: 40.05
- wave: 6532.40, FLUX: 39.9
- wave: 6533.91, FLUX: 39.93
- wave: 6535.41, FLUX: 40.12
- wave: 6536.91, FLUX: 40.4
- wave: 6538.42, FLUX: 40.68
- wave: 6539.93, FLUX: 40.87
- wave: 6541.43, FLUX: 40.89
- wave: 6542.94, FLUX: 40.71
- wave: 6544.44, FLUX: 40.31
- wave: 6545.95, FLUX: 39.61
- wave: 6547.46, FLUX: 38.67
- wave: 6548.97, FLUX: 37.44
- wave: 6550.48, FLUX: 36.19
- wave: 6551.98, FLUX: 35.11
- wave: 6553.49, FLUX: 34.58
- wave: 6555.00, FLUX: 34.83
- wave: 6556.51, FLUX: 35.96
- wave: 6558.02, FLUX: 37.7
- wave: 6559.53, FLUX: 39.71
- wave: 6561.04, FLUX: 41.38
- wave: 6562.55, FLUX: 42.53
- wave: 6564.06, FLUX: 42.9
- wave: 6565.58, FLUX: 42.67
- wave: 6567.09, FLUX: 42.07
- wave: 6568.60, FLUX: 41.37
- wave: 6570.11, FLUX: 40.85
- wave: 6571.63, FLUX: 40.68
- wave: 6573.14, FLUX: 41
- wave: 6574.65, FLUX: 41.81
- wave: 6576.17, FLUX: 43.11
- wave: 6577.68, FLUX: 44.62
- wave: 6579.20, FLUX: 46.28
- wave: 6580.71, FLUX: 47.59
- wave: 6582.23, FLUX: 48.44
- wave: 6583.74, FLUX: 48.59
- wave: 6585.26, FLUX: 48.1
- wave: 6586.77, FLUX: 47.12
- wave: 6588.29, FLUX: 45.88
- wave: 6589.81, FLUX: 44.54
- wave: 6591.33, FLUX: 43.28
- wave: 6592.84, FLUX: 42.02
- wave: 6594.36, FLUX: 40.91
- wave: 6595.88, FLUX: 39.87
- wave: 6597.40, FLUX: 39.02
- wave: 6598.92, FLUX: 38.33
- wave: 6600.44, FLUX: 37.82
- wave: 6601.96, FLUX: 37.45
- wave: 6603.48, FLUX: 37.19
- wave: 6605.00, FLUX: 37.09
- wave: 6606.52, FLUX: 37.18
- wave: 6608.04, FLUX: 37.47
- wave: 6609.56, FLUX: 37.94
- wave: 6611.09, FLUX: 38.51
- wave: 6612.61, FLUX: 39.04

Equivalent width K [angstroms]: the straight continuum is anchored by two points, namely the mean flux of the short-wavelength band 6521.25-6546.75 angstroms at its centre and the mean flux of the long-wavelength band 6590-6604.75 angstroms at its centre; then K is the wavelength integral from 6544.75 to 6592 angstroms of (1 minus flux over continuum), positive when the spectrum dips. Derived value -2.1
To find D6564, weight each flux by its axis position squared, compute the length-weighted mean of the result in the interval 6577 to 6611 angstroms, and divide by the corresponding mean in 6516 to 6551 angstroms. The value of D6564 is 1.07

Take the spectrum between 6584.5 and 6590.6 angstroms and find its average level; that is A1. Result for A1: 46.4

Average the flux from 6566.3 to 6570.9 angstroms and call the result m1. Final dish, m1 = 41.4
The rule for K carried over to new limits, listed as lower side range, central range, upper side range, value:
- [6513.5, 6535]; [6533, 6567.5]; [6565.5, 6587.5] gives 2.26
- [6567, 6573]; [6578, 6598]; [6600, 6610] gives -2.81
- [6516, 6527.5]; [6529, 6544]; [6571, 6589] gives 0.37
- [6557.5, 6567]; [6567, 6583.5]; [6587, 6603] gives -0.99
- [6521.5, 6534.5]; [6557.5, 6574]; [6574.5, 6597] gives 0.79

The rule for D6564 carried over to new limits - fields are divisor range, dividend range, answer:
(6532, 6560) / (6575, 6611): 1.11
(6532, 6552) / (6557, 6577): 1.05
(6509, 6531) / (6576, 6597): 1.16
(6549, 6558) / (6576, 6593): 1.30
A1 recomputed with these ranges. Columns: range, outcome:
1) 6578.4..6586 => 47.8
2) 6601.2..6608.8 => 37.3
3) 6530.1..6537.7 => 40.1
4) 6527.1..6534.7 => 40.2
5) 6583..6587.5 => 48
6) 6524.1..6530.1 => 40.7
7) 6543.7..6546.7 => 39.9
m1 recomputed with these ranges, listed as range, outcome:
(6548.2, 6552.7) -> 36.3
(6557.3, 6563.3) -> 40.4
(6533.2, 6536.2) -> 40.2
